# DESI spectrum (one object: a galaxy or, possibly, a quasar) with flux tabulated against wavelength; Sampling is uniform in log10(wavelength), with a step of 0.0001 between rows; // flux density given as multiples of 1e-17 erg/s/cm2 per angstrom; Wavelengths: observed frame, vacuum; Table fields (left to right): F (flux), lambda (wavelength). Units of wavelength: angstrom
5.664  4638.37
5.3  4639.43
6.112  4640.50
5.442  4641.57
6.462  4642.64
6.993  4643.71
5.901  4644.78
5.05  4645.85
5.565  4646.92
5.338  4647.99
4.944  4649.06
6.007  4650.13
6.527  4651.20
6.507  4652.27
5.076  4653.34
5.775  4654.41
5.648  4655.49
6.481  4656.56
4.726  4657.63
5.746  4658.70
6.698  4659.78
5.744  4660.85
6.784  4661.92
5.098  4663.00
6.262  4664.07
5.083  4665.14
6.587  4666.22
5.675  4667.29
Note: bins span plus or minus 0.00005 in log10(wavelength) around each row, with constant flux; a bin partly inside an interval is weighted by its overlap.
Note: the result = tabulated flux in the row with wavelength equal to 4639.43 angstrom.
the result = 5.3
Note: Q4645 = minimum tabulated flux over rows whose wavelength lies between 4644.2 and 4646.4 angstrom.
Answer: 5.05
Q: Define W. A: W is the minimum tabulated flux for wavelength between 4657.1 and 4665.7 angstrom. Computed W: 4.726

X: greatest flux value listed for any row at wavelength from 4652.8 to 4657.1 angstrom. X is 6.481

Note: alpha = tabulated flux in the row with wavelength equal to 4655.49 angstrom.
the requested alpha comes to 5.648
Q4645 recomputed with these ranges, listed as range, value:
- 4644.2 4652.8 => 4.944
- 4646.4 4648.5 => 5.338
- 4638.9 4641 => 5.3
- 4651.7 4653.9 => 5.076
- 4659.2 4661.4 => 5.744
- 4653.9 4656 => 5.648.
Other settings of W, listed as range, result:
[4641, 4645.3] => 5.442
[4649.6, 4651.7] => 6.007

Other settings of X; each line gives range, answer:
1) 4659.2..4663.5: 6.784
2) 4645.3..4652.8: 6.527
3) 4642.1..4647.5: 6.993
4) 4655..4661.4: 6.698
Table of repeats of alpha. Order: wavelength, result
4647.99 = 5.338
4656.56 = 6.481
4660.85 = 5.744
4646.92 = 5.565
